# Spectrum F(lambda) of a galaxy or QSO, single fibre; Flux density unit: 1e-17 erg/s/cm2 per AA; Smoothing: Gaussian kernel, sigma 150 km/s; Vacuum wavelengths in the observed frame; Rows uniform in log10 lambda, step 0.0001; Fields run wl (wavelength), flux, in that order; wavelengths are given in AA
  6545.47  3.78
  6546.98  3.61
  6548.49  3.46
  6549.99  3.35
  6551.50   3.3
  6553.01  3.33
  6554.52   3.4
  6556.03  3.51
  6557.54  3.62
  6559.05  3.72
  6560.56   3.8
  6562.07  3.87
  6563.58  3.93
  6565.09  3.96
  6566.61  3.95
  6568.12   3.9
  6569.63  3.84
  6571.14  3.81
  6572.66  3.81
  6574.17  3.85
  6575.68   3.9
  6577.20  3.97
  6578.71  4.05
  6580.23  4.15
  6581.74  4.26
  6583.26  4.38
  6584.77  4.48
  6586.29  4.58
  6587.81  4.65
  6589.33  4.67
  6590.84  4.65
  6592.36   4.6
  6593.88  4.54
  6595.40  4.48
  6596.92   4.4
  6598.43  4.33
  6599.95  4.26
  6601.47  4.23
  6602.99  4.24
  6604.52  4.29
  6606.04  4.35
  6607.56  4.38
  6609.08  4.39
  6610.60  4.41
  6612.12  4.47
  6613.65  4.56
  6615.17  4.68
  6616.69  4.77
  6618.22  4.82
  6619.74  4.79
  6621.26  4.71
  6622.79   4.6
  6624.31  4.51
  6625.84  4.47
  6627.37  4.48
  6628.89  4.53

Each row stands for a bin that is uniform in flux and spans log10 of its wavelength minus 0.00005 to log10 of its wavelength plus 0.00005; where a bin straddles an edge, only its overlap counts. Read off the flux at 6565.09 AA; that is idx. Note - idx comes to 3.96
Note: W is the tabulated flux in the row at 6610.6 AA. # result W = 4.41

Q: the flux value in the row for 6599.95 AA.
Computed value 4.26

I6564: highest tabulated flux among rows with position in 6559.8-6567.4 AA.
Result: 3.96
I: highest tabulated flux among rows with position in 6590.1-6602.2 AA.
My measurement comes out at 4.65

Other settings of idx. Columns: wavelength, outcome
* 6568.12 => 3.9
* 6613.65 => 4.56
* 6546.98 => 3.61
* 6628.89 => 4.53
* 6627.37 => 4.48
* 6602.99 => 4.24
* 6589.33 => 4.67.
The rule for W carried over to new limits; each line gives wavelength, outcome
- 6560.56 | 3.8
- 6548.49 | 3.46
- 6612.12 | 4.47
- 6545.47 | 3.78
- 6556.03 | 3.51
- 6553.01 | 3.33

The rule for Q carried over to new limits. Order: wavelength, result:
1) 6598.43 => 4.33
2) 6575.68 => 3.9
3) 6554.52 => 3.4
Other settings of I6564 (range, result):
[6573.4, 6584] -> 4.38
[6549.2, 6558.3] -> 3.62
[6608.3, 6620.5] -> 4.82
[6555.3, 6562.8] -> 3.87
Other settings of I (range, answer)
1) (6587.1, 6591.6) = 4.67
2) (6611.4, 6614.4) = 4.56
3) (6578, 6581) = 4.15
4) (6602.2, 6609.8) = 4.39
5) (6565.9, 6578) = 3.97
